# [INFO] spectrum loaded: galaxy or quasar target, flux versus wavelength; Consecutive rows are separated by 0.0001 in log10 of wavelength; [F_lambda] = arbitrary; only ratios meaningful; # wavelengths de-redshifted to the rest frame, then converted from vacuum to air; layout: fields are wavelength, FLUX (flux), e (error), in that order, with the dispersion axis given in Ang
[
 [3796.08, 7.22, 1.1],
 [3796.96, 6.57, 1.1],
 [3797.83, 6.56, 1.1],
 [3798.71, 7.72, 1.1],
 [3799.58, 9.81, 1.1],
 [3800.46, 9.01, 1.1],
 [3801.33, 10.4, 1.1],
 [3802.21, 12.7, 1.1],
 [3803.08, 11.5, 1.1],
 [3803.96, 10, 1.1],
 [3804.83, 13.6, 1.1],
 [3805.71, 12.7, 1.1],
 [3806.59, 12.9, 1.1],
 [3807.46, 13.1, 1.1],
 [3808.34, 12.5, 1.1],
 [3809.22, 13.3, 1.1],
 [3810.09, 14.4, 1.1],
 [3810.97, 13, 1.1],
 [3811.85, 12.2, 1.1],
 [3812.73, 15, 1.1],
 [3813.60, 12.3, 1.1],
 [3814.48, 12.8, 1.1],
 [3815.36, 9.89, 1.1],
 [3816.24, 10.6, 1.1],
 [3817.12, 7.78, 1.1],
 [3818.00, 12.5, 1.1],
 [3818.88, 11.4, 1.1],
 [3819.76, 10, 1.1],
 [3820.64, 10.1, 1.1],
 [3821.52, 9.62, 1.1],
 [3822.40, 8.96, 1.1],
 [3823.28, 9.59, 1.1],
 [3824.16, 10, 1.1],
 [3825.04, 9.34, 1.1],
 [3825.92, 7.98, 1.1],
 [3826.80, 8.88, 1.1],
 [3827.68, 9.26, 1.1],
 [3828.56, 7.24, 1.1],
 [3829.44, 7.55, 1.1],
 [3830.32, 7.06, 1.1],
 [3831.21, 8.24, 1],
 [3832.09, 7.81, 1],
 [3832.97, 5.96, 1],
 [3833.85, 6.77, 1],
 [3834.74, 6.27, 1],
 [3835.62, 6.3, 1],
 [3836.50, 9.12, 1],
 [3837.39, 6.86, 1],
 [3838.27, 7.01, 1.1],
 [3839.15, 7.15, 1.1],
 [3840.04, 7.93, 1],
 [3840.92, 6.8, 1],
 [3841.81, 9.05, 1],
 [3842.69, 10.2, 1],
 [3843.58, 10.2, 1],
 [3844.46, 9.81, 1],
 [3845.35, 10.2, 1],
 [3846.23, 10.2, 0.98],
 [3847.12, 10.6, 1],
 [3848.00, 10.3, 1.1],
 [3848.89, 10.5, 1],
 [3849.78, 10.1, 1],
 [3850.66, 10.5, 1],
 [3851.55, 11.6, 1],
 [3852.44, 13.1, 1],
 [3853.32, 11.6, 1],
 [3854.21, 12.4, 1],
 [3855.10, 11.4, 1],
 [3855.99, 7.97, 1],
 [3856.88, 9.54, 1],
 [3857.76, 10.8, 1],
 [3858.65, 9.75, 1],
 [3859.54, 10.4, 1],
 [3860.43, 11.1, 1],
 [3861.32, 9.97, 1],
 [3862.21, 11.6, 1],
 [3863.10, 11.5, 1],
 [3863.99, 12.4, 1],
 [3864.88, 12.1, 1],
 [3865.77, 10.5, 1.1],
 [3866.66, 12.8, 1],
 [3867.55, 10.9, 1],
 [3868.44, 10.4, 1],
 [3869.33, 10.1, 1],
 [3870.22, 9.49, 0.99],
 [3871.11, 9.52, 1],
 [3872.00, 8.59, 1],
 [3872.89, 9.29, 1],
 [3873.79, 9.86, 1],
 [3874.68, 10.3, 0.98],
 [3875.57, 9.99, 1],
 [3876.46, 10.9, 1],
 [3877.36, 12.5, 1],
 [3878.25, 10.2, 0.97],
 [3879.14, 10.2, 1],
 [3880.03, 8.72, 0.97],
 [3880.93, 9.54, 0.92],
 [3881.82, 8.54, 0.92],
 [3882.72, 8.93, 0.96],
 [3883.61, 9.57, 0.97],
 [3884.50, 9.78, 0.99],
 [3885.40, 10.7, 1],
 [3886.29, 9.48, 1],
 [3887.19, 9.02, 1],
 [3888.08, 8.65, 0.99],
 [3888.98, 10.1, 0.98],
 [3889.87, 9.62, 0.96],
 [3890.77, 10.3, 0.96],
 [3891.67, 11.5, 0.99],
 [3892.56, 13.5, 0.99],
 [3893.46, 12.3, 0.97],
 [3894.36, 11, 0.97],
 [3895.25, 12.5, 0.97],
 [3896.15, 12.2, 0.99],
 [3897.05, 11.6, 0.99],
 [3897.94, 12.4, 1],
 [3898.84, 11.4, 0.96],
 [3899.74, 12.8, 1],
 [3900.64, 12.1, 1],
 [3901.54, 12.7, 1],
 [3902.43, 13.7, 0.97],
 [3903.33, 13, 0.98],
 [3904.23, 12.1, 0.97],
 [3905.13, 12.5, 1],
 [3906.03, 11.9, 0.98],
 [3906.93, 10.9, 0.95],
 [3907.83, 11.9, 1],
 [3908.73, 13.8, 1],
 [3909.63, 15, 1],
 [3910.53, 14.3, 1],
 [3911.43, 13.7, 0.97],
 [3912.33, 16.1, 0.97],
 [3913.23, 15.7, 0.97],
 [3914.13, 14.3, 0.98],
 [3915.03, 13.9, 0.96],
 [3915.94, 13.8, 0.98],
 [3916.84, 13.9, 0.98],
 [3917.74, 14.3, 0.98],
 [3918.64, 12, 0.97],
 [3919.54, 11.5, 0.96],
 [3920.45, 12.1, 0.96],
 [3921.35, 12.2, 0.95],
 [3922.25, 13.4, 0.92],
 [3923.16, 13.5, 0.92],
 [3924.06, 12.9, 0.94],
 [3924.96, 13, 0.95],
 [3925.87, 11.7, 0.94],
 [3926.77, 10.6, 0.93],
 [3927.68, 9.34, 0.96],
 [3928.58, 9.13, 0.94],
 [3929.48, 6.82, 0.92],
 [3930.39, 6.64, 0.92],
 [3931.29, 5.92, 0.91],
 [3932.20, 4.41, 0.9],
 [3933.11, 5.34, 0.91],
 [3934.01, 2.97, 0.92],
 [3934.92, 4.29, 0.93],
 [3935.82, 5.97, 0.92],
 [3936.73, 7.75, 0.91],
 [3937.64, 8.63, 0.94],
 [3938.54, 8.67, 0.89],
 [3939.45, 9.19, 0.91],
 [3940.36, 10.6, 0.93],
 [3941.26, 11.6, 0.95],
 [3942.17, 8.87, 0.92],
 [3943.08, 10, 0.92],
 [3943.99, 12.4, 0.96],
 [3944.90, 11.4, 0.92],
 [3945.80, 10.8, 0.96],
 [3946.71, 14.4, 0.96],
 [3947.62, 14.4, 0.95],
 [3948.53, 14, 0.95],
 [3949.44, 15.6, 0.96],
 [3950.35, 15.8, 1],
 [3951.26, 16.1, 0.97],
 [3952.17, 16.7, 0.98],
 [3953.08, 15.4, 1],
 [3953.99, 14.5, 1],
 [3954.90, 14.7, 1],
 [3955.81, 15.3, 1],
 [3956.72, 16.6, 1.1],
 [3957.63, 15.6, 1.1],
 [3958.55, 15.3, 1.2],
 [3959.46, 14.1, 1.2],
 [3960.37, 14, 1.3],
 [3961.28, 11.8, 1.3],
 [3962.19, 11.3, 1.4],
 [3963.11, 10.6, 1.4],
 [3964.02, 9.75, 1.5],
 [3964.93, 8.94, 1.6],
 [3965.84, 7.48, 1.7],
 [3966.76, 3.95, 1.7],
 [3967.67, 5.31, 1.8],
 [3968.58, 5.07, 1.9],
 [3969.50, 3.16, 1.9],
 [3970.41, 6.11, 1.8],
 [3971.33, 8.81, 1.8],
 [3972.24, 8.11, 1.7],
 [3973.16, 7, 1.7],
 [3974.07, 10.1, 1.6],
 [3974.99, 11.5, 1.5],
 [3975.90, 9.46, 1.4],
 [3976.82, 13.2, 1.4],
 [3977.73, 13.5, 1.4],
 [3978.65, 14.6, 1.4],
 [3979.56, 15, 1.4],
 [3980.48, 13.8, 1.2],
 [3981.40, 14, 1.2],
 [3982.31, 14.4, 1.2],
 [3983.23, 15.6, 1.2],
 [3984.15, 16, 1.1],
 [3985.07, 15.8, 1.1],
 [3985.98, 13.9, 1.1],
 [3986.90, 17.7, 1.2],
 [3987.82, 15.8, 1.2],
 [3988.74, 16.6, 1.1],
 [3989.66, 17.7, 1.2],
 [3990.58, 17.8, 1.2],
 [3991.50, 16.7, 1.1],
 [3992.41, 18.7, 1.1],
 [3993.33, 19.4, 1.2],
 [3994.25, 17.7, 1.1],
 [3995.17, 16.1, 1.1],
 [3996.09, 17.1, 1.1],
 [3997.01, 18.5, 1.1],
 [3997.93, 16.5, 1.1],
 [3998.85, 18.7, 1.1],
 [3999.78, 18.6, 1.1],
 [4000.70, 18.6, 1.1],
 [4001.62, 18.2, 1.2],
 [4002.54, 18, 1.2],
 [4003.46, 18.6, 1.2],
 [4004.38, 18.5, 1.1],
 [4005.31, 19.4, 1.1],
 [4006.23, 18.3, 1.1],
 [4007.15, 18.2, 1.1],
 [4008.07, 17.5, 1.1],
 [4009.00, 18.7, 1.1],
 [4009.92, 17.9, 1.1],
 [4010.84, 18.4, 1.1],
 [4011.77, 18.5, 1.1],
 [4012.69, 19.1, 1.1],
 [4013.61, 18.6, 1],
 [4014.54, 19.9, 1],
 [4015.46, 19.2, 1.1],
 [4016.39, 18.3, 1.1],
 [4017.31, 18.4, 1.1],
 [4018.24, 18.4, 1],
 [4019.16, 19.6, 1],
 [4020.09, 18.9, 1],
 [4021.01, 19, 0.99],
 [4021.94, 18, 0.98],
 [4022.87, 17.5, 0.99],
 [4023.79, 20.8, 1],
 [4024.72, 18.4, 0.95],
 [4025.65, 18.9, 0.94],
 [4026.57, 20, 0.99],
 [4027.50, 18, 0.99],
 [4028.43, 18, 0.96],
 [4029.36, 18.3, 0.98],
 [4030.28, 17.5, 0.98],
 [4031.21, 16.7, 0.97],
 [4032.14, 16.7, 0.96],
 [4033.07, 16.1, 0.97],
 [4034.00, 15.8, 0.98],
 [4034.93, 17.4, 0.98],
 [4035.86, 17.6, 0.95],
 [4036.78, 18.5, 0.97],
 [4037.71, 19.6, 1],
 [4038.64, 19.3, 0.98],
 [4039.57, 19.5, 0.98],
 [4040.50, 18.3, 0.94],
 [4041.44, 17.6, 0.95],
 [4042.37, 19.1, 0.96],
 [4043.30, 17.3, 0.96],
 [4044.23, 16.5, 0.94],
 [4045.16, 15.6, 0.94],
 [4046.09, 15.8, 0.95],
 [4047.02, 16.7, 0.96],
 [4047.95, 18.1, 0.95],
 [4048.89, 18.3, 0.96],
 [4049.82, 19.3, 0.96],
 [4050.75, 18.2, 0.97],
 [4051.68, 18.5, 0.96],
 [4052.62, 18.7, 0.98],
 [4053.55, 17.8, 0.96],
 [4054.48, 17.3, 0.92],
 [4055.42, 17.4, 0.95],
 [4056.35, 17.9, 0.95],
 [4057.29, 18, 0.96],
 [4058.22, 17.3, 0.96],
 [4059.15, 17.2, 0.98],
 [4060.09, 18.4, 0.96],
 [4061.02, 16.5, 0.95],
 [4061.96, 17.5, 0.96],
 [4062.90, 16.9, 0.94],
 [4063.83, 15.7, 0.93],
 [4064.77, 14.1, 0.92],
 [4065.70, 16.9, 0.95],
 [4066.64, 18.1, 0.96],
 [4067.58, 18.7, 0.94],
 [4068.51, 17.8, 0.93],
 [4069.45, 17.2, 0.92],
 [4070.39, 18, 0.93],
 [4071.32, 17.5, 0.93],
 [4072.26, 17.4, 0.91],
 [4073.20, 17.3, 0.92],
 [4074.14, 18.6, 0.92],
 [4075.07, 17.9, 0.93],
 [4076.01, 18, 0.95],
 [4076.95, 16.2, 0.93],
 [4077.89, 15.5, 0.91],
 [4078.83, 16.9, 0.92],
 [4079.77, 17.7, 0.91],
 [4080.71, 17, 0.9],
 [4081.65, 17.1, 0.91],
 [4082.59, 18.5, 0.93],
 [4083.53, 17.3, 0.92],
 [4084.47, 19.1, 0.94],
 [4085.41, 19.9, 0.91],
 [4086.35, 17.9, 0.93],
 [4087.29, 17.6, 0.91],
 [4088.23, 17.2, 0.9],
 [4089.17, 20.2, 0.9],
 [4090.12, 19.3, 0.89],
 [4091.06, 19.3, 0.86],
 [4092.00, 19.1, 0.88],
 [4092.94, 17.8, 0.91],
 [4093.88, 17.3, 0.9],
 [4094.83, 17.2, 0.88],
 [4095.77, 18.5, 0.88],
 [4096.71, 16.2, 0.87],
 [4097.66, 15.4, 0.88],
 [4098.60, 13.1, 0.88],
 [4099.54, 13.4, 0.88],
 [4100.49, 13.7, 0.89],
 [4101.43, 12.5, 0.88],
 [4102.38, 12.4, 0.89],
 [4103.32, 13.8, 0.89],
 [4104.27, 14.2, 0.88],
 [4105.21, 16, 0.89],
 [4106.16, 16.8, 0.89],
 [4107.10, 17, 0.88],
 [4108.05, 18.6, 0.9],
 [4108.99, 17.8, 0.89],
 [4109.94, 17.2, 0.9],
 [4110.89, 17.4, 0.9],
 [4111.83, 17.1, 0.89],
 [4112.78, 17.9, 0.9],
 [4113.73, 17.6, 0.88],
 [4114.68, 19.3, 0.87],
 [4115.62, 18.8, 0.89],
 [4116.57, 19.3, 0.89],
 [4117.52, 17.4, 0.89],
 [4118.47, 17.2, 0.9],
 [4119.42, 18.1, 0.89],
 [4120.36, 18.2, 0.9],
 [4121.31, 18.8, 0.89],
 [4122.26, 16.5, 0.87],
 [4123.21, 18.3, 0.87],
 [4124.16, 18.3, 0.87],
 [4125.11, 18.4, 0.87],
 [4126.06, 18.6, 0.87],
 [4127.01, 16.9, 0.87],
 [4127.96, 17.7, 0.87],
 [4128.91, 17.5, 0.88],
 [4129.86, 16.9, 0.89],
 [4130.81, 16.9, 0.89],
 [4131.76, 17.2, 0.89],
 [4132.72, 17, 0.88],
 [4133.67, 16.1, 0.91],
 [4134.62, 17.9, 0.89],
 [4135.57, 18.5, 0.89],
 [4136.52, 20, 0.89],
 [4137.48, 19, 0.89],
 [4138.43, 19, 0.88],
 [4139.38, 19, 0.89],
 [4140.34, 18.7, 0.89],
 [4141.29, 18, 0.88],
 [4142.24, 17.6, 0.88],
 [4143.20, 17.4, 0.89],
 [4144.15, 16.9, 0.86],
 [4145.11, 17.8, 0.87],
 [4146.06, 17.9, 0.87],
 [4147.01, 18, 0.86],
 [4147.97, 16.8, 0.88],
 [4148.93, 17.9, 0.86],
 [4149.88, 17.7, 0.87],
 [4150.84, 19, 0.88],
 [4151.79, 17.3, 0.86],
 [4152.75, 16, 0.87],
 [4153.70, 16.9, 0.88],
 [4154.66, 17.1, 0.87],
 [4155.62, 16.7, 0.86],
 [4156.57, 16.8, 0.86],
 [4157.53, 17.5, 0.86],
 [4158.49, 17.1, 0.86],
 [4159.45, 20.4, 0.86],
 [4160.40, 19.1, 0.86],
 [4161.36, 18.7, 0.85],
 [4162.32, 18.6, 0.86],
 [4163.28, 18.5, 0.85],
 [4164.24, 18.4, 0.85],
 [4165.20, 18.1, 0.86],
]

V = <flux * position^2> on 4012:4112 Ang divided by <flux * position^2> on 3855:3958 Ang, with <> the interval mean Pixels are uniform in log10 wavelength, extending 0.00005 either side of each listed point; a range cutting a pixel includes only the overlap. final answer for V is 1.67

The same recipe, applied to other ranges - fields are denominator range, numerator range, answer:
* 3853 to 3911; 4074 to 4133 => 1.75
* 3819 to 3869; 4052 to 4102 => 2.02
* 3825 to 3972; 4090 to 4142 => 1.81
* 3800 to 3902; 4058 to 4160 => 1.92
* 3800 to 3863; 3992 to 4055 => 1.98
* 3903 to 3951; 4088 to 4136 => 1.66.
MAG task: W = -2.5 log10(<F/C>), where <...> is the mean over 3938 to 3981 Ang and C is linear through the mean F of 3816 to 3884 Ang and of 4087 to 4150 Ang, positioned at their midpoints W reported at 0.11 mag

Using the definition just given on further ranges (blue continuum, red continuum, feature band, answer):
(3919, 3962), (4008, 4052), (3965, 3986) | 0.32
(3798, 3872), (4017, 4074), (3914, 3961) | 0.19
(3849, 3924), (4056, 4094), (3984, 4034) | -0.16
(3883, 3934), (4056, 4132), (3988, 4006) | -0.25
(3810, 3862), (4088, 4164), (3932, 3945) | 0.47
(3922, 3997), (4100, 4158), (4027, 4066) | -0.19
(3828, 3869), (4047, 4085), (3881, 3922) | -0.05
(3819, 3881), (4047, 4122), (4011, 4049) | -0.17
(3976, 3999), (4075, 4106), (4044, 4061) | -0.07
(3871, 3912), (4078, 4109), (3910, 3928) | -0.10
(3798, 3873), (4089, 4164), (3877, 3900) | 0.08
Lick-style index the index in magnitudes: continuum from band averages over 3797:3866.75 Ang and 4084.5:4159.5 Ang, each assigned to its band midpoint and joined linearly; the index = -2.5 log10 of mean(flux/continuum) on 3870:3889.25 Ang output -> 0.16 mag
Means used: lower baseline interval 10.1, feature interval 9.72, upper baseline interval 17.4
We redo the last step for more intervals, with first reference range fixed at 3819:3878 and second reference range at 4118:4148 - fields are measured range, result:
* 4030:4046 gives -0.162 mag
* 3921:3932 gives 0.158 mag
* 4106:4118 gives -0.039 mag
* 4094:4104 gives 0.150 mag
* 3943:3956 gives -0.132 mag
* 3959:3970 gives 0.423 mag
